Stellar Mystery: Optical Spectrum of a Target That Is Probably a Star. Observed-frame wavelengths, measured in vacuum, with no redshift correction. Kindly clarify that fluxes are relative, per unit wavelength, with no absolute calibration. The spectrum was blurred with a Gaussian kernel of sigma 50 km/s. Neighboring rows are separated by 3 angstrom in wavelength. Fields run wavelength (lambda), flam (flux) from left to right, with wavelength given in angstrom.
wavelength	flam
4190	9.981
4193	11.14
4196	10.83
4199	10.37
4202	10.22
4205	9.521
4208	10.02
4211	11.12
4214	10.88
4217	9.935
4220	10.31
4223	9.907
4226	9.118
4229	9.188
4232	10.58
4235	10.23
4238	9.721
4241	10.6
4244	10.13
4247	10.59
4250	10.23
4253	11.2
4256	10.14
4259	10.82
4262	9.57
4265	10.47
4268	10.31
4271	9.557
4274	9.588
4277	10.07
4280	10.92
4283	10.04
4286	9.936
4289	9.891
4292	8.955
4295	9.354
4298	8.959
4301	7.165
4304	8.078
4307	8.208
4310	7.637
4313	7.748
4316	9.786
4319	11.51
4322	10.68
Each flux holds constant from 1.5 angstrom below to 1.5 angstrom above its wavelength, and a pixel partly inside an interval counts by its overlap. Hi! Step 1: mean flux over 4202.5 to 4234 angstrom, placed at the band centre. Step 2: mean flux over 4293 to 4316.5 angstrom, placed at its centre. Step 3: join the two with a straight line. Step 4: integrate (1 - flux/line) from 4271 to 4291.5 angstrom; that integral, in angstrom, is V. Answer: -2.8 angstrom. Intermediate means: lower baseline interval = 10.1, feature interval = 9.98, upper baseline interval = 8.32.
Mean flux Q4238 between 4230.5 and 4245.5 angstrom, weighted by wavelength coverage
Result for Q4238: 10.3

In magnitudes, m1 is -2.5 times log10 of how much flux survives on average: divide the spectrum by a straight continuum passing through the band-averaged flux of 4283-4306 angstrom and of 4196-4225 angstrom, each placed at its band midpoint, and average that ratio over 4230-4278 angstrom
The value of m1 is -0.07 mag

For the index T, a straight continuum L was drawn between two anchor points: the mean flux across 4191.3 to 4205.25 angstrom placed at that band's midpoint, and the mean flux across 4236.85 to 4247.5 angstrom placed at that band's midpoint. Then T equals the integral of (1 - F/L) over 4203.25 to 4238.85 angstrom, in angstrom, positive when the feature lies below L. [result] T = 1.1 angstrom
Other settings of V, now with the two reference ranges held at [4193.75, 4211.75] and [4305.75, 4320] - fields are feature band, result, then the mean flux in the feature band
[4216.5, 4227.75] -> 0.34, 9.79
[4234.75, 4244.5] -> -0.30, 10.2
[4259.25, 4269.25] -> -0.69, 10.2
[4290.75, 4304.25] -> 0.85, 8.53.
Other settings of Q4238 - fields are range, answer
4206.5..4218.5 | 10.5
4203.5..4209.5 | 9.77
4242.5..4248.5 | 10.4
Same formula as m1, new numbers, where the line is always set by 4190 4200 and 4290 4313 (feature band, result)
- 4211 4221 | -0.03 mag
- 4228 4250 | -0.05 mag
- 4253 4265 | -0.12 mag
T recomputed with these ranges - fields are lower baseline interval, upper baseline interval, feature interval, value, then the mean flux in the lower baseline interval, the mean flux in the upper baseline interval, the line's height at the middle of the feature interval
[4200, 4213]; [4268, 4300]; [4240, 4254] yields -0.8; 10.3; 9.71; 9.97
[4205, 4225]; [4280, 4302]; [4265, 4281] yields -0.9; 10.3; 9.35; 9.57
